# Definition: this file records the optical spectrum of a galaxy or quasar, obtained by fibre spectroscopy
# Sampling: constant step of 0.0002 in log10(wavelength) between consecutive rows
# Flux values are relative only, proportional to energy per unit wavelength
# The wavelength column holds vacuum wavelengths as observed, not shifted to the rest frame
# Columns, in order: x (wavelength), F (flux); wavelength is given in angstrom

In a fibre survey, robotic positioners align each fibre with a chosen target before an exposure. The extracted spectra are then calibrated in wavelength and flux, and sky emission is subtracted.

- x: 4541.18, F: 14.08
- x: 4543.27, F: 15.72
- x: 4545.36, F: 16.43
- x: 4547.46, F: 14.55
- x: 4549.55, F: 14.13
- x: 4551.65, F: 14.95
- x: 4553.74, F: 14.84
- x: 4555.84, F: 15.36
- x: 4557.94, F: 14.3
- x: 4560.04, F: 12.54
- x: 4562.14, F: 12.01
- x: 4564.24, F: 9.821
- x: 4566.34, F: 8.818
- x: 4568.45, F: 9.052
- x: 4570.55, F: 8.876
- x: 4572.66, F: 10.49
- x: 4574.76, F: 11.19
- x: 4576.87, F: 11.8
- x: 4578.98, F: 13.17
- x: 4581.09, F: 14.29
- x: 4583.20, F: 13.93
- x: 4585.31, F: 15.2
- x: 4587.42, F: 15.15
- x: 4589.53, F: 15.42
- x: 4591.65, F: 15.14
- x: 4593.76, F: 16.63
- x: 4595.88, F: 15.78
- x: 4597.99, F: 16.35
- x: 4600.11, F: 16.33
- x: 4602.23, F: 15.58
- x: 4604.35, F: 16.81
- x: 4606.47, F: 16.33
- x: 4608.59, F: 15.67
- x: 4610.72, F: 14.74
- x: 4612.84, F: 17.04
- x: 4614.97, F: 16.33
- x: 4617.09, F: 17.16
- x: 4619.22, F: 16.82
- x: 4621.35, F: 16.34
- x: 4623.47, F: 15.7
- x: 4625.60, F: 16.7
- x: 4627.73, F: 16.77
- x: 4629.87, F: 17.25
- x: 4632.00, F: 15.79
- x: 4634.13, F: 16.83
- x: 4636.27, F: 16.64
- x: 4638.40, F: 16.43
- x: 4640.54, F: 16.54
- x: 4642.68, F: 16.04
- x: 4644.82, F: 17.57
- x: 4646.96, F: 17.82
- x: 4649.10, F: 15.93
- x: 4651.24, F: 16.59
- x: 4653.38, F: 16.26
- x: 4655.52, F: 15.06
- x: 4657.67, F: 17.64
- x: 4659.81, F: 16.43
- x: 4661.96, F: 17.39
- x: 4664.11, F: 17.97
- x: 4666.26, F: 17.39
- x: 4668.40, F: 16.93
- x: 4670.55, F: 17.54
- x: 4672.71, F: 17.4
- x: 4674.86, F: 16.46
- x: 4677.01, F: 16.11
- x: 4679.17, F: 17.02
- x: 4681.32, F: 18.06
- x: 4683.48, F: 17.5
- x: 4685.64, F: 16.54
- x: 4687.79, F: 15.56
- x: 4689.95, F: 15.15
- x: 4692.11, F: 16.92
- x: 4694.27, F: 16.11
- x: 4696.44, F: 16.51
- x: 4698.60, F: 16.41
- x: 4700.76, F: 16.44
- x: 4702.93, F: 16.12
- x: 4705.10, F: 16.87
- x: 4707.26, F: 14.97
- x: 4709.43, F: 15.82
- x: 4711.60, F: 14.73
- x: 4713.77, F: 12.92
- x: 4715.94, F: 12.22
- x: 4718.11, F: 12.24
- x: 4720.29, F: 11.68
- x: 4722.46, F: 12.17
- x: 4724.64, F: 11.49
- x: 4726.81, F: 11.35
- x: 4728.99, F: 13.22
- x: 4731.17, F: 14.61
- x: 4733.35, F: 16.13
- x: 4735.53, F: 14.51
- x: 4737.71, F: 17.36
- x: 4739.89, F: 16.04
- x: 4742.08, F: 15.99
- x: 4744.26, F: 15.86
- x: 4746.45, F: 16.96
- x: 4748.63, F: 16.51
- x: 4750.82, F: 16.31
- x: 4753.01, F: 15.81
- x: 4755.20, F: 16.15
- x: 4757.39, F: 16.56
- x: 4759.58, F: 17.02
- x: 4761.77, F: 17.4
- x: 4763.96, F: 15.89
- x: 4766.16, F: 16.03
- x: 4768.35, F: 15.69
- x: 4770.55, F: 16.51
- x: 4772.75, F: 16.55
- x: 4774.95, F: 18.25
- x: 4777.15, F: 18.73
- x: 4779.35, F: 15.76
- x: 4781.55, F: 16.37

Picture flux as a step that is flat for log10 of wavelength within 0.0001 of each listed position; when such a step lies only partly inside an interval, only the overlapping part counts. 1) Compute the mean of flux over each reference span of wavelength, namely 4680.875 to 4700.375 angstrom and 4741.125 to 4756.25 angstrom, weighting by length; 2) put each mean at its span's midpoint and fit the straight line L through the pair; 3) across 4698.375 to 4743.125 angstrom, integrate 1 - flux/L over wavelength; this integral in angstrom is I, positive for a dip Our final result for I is 5.3 angstrom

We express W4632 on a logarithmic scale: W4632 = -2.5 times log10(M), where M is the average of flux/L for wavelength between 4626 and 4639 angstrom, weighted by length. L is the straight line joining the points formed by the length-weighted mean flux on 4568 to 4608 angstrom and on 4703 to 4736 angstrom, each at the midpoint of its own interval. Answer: -0.18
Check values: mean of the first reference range 14.2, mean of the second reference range 13.7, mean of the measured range 16.6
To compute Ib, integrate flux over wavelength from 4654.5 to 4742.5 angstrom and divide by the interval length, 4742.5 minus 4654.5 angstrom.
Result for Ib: 15.6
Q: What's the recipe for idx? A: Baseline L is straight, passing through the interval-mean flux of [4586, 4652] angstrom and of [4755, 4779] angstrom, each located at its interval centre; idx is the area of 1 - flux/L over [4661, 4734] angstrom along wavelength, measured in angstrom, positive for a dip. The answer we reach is 4.9 angstrom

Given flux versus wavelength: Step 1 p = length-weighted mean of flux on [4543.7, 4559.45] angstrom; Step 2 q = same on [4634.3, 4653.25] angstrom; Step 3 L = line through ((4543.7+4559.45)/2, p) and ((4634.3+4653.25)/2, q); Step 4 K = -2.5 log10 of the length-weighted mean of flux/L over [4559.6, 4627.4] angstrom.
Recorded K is 0.10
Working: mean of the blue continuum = 14.9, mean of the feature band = 14.3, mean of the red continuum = 16.7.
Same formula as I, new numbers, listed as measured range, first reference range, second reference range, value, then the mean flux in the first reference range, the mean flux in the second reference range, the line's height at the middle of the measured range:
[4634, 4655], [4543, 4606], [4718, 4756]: -3.5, 13.8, 14.7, 14.2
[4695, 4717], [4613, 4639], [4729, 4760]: 1.2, 16.6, 16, 16.2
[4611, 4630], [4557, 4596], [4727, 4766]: -4.2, 12.8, 15.9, 13.6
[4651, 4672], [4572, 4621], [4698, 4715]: -2.2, 15.2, 15.5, 15.4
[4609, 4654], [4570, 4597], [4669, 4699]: -4.2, 13.7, 16.7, 15.1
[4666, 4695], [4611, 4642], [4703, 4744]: -2.9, 16.5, 14.2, 15.2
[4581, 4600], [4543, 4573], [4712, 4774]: -3.3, 12.8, 15.1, 13.2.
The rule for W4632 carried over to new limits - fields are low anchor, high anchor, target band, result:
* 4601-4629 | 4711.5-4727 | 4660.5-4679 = -0.20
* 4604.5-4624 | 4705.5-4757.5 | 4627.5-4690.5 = -0.07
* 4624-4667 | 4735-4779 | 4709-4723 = 0.26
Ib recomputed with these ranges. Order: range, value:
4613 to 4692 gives 16.7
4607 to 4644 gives 16.4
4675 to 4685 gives 17.1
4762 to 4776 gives 16.5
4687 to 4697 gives 16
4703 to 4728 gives 13.4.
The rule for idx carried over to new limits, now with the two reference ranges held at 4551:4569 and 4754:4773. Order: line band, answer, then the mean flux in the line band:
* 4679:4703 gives -2.5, 16.5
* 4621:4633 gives -2.3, 16.4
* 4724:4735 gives 1.6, 13.5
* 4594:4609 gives -3.3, 16.2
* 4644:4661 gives -2.9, 16.7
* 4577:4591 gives -1.6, 14.4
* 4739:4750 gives -0.2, 16.3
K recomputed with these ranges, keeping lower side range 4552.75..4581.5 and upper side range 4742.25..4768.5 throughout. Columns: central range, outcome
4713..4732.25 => 0.246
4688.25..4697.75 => -0.089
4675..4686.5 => -0.168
